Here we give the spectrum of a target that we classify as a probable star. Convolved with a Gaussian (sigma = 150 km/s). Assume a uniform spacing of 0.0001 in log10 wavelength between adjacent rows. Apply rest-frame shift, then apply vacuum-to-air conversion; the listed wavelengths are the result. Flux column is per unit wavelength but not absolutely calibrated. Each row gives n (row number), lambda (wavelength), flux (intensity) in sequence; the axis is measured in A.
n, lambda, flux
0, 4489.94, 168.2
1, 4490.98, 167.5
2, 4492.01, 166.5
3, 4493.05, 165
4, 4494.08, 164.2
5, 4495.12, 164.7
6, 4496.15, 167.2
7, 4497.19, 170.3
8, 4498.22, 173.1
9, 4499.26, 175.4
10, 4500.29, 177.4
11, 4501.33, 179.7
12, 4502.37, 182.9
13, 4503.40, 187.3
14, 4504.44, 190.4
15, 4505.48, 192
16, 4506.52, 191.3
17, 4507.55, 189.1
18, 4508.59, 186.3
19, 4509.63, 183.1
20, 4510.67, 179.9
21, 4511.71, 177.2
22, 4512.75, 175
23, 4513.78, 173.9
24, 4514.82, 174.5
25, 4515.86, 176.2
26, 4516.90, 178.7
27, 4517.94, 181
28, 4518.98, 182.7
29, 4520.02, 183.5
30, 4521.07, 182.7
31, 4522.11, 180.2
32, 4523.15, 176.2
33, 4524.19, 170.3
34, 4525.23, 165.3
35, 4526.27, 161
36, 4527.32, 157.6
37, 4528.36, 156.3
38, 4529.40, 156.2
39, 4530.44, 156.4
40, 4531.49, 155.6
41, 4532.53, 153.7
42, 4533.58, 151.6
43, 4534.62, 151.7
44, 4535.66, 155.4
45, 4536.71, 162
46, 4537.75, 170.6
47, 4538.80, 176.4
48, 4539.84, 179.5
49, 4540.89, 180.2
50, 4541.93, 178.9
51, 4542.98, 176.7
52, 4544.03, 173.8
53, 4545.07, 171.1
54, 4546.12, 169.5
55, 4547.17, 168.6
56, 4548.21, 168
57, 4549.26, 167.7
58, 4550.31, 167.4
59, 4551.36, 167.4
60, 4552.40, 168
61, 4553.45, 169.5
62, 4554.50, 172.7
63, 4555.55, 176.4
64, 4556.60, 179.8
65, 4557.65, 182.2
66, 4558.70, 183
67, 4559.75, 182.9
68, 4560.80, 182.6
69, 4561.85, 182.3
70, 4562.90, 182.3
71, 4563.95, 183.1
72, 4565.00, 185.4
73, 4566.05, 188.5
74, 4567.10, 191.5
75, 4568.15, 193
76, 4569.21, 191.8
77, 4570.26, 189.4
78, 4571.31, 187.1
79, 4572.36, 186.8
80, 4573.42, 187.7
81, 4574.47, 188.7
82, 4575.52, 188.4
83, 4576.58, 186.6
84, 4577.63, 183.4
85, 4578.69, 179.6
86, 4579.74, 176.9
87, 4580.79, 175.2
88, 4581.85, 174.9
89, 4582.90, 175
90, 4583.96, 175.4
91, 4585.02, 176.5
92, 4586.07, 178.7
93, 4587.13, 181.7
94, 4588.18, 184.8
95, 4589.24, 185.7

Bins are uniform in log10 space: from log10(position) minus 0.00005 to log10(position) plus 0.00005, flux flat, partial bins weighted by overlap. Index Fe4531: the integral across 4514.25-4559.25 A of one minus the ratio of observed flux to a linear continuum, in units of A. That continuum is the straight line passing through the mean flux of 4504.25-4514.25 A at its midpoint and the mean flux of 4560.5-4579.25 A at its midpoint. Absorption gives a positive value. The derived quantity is 3.6 A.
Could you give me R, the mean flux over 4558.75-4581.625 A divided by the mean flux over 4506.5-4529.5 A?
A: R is 1.1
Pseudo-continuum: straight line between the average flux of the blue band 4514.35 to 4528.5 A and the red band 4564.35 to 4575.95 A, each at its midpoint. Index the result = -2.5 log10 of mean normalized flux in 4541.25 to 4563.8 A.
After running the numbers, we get 0.05 mag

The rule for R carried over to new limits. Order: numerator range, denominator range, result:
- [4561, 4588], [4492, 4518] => 1.03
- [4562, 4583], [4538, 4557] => 1.07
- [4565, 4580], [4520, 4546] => 1.12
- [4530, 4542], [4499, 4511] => 0.89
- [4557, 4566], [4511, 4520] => 1.03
